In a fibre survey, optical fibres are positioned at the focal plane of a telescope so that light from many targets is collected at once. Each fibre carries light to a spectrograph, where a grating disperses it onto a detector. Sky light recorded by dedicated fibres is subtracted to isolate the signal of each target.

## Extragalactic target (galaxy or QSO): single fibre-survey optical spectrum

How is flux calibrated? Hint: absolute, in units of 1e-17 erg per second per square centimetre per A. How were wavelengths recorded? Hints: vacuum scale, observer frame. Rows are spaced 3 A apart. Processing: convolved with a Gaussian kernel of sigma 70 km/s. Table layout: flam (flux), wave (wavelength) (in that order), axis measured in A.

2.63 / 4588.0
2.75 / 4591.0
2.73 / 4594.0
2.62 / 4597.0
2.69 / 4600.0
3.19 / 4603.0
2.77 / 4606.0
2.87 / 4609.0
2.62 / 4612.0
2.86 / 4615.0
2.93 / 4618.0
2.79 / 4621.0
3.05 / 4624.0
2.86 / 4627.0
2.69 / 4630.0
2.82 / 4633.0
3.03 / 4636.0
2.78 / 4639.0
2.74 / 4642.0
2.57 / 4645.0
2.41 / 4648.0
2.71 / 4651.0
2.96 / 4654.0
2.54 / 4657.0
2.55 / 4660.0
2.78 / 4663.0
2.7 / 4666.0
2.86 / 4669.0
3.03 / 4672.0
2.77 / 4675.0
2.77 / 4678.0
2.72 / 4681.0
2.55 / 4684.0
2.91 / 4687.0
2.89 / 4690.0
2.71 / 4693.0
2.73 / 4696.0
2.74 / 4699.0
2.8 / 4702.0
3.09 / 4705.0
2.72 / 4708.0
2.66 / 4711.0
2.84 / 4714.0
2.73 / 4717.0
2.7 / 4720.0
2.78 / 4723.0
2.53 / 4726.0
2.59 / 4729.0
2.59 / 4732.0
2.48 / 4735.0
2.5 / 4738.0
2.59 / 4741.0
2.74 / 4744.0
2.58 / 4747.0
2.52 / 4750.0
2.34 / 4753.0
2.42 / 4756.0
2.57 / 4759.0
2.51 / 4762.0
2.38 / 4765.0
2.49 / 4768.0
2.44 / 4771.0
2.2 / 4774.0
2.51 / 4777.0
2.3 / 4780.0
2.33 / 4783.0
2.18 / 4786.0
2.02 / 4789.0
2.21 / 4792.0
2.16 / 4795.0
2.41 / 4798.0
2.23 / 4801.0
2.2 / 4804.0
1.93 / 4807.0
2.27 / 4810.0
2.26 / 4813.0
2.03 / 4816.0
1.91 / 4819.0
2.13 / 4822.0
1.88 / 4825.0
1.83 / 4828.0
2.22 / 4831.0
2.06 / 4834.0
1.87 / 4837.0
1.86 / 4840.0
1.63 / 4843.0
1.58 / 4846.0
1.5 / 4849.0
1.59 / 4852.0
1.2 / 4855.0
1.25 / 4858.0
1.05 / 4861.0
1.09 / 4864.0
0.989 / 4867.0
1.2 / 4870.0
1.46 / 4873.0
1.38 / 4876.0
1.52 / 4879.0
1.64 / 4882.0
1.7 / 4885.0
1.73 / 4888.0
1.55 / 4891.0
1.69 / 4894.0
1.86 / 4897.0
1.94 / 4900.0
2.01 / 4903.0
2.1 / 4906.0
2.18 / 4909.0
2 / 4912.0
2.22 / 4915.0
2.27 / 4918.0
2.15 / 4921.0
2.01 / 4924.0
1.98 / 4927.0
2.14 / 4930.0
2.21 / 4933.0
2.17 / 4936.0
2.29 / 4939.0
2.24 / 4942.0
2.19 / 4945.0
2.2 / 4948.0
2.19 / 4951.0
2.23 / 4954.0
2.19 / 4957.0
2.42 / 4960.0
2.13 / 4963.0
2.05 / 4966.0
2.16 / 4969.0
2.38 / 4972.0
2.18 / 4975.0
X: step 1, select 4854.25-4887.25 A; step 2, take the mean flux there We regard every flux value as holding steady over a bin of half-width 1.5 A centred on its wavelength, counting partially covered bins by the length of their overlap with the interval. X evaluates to 1.33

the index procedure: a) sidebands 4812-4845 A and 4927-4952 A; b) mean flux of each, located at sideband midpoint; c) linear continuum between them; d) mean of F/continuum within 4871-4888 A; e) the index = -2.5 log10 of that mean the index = 0.31 mag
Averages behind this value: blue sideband 1.96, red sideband 2.19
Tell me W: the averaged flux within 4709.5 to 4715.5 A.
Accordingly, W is 2.75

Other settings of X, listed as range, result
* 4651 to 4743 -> 2.73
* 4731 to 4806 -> 2.39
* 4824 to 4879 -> 1.53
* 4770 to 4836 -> 2.16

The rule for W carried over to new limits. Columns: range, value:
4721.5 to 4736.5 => 2.59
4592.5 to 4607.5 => 2.8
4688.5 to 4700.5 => 2.77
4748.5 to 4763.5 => 2.47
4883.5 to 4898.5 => 1.71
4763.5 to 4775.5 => 2.38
